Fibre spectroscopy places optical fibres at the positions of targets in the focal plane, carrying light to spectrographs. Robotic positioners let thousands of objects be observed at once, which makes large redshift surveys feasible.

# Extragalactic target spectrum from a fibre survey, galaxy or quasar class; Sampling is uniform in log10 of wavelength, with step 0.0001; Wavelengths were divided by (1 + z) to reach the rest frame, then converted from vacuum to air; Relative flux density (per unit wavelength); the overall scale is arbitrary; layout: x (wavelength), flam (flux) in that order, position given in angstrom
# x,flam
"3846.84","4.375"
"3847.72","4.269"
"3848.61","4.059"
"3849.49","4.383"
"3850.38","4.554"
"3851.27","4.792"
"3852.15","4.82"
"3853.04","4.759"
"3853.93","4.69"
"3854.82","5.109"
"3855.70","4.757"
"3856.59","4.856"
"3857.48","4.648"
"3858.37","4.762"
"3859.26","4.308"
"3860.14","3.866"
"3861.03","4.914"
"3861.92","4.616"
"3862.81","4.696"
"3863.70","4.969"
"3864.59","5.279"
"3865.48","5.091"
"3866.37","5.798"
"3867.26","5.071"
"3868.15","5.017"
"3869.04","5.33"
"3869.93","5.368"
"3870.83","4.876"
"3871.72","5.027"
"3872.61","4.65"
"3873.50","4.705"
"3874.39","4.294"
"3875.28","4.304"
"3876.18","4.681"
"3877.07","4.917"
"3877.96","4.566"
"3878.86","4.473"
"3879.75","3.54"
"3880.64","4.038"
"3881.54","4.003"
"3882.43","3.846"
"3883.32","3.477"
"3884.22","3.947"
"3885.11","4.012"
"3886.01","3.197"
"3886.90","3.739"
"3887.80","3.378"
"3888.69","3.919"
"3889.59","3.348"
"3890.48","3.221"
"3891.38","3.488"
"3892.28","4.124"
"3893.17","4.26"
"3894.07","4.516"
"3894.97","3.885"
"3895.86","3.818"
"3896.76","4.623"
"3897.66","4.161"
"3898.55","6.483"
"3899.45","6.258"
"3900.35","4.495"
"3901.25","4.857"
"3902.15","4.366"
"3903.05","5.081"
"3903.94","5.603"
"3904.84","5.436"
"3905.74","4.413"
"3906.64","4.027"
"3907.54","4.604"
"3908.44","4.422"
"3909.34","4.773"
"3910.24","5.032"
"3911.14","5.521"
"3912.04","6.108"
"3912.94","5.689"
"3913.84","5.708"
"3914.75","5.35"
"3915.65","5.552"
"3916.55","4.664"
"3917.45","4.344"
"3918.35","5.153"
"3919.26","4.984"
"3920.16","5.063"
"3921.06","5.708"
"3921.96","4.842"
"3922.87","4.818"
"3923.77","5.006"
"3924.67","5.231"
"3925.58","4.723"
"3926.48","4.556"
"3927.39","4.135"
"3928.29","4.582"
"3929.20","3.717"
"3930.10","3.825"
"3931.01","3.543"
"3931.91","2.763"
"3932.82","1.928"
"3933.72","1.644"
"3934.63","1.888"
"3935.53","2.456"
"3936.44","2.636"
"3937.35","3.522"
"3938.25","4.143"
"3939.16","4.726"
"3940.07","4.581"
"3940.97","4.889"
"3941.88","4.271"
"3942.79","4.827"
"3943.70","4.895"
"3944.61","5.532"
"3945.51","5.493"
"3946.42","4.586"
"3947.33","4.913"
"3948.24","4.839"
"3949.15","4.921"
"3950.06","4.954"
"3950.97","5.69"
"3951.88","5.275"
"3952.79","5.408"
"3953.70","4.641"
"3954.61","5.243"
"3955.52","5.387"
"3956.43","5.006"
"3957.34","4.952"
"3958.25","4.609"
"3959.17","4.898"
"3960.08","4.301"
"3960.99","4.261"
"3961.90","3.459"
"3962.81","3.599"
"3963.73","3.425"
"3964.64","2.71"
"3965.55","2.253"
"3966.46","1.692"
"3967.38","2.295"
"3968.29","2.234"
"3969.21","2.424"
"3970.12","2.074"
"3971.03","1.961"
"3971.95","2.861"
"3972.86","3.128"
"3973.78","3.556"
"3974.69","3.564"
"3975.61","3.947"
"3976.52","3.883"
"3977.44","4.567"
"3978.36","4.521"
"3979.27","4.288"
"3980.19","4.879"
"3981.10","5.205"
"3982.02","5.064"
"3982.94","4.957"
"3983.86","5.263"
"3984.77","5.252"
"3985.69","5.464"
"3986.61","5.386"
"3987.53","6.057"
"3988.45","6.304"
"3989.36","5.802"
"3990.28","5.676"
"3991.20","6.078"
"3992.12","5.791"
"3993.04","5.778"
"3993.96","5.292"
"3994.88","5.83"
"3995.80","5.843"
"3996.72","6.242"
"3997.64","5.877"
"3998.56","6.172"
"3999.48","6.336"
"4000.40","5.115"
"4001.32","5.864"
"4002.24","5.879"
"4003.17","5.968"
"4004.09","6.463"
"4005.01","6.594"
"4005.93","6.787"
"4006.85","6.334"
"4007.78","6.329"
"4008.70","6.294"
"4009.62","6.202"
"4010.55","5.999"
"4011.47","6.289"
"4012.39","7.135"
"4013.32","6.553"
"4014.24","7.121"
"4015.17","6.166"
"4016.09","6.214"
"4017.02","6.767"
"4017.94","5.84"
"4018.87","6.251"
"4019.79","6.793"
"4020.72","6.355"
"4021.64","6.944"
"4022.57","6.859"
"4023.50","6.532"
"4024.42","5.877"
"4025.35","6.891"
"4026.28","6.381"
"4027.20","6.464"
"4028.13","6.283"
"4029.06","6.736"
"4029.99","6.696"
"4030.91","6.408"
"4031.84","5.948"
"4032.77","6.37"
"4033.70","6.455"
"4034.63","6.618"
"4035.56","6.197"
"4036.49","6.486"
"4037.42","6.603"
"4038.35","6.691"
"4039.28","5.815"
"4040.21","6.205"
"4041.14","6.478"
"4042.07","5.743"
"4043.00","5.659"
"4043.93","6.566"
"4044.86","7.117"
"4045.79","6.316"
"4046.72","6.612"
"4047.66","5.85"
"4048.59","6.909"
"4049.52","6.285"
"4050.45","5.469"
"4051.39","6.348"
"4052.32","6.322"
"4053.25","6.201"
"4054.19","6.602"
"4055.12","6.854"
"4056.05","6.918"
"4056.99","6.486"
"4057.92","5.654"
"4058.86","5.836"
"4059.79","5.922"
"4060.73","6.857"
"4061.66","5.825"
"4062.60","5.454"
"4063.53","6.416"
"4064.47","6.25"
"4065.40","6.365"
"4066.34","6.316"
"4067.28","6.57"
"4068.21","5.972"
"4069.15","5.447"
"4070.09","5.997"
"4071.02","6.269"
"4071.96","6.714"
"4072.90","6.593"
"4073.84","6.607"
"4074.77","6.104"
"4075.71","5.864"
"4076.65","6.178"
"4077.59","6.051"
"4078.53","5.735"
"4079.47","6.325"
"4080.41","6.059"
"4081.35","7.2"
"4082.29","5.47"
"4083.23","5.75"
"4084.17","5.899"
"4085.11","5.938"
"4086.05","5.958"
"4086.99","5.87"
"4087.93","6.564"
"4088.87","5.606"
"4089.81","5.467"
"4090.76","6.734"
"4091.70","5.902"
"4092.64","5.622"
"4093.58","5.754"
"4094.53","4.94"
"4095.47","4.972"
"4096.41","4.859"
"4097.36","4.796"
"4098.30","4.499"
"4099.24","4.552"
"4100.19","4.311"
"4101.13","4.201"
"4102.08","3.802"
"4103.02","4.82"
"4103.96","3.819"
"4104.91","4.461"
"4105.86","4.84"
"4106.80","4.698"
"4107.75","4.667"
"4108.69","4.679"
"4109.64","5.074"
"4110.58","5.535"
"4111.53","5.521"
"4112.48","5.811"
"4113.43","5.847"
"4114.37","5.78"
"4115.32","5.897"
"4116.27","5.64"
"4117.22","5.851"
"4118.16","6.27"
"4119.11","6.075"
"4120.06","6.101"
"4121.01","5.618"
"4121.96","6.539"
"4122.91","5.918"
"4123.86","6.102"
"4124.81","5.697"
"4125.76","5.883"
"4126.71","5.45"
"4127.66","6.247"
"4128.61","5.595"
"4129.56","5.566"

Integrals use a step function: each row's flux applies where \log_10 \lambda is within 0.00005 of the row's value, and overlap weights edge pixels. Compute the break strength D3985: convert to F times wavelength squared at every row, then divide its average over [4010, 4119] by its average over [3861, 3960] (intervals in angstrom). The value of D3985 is 1.4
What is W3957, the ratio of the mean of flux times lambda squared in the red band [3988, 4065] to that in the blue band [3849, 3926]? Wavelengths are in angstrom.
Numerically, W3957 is 1.44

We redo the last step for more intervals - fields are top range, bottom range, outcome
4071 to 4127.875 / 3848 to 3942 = 1.39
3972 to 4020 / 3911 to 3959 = 1.27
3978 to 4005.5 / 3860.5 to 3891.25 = 1.36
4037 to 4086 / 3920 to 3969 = 1.59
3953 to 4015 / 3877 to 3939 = 1.19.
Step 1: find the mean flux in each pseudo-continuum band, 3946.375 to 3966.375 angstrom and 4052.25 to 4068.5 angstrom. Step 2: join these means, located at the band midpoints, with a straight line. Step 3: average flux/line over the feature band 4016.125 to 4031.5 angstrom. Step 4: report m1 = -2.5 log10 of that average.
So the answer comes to -0.15 mag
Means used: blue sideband 4.46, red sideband 6.27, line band 6.49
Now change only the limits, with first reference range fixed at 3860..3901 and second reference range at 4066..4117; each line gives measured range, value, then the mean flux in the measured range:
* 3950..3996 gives 0.12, 4.44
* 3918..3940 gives 0.18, 3.99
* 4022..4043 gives -0.21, 6.38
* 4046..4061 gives -0.18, 6.31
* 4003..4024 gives -0.25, 6.48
